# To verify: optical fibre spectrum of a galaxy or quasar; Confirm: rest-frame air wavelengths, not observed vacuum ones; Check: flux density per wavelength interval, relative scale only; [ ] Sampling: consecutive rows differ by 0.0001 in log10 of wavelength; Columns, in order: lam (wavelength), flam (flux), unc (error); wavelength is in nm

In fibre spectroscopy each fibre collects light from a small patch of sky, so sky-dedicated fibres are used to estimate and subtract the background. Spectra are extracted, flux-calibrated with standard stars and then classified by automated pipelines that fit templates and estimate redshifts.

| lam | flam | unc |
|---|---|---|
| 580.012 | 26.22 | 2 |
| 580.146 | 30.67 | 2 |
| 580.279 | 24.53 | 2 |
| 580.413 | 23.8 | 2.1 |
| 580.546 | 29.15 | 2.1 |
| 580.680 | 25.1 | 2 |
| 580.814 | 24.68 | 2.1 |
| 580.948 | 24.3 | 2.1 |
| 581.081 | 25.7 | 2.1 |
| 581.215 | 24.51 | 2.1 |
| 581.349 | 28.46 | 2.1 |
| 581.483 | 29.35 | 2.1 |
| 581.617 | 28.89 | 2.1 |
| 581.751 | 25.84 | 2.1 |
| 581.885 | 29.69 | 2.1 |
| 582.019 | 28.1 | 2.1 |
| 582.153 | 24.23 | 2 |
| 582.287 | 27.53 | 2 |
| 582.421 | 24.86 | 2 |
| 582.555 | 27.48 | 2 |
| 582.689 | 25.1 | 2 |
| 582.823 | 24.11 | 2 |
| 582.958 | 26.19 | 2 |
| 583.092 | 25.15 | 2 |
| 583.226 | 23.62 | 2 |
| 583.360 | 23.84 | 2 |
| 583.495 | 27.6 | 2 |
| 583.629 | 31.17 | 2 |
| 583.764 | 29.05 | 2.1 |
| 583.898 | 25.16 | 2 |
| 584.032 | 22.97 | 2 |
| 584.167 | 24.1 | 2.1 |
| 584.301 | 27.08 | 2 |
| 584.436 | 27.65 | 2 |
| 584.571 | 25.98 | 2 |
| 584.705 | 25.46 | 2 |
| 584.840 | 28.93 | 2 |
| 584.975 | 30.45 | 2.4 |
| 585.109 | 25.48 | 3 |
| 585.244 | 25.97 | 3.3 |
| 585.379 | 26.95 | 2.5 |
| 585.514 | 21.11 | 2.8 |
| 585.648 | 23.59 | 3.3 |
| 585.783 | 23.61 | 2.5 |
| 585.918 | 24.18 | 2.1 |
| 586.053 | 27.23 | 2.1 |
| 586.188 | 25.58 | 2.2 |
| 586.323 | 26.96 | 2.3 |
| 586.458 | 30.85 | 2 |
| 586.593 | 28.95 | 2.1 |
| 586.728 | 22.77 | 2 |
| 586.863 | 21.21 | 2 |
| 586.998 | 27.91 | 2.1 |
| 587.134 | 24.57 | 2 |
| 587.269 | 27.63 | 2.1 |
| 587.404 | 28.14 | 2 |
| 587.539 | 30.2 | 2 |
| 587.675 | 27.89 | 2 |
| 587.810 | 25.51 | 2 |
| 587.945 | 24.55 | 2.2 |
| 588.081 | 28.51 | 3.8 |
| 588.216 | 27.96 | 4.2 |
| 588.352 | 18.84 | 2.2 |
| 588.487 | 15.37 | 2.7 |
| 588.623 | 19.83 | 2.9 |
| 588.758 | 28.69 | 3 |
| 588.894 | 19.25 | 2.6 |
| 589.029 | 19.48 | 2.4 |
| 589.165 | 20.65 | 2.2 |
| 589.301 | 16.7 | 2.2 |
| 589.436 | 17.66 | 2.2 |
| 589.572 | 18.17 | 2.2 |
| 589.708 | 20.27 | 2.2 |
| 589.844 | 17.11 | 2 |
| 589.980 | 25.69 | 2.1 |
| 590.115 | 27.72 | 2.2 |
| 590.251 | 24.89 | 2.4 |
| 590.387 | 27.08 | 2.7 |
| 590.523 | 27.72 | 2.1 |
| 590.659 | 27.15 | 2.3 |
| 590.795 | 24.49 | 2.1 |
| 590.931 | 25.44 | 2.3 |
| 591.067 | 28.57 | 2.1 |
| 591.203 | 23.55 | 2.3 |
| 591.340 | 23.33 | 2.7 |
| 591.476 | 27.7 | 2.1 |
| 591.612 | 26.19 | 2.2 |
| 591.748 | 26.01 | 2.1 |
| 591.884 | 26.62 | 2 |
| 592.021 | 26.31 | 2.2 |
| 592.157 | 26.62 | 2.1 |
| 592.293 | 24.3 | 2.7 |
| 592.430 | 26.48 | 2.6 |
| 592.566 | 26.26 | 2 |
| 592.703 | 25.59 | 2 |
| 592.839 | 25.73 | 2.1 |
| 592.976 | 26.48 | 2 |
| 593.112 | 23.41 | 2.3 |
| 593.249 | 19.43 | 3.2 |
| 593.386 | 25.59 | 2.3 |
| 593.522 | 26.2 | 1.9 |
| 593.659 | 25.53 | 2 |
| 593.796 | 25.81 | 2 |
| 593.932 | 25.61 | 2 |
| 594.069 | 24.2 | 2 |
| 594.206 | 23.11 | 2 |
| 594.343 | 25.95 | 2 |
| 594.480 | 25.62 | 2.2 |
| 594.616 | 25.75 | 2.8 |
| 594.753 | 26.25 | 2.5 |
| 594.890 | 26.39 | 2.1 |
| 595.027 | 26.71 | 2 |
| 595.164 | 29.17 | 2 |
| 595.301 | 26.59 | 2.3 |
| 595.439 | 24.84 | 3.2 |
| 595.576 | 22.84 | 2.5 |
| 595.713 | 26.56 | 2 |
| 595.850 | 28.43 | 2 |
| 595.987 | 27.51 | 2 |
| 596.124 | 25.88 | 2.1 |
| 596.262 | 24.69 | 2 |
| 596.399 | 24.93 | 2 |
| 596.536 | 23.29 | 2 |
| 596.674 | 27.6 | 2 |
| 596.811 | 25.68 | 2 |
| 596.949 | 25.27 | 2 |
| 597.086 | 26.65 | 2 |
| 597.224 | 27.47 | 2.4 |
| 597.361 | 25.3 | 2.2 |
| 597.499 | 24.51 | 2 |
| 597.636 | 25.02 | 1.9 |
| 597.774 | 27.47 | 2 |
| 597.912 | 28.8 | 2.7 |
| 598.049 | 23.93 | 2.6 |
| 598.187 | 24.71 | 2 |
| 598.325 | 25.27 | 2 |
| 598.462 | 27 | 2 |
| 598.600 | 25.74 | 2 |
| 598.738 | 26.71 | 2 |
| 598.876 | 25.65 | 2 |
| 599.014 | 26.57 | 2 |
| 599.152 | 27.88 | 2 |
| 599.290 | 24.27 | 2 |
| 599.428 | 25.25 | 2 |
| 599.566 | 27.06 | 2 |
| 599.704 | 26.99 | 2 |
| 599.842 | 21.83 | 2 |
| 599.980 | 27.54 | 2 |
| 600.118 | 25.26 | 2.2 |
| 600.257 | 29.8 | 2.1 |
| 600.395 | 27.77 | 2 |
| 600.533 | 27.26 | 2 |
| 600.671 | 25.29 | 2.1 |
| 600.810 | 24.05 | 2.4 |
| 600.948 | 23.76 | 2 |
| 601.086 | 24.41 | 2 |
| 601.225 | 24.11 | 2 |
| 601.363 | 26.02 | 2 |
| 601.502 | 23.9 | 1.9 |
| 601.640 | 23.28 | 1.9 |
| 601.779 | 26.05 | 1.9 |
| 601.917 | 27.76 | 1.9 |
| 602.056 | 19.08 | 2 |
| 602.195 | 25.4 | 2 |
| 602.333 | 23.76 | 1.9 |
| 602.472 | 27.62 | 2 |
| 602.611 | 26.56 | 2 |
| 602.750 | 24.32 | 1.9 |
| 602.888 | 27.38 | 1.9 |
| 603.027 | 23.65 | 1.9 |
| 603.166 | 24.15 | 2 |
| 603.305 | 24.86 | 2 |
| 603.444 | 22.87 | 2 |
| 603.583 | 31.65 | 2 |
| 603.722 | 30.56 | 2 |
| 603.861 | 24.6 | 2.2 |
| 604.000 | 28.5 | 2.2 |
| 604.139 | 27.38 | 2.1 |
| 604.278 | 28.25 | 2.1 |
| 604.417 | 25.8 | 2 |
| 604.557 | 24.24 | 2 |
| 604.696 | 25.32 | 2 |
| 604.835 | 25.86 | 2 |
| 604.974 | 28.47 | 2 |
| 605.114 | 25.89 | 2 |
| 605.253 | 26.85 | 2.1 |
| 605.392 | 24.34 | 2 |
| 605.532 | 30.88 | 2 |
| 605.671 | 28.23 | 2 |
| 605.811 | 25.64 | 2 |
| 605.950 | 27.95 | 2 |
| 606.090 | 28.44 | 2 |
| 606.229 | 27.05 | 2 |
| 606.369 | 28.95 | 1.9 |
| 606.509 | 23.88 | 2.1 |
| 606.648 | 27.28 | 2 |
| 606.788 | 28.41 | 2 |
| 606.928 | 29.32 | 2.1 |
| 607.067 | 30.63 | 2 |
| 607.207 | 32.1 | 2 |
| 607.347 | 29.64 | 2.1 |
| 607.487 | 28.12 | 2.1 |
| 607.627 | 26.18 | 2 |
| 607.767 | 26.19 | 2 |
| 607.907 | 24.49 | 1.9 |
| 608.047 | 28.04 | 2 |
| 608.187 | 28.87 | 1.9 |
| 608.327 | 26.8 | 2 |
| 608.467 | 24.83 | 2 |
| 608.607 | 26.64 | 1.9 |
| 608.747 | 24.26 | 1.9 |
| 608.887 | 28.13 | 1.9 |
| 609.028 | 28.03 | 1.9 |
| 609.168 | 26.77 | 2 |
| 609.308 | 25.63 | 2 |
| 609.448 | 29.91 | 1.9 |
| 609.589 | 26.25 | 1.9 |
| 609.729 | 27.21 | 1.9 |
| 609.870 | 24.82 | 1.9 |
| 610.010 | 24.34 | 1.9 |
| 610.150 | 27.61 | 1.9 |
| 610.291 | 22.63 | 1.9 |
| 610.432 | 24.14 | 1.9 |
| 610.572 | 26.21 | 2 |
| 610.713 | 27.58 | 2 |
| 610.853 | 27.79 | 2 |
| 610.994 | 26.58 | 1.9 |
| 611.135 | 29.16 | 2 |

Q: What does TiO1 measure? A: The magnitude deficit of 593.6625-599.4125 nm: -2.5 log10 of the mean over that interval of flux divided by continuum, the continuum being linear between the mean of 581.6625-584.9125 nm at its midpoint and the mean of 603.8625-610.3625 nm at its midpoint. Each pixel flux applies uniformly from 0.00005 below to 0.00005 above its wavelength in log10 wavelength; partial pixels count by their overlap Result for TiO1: 0.03 mag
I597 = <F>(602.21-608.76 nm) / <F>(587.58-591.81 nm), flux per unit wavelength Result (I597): 1.1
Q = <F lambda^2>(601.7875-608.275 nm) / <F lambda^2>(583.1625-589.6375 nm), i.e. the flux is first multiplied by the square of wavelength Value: 1.1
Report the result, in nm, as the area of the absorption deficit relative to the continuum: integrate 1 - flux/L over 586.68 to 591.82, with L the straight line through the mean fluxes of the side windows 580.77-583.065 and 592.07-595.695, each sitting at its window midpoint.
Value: 0.35 nm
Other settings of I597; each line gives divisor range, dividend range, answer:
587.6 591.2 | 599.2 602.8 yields 1.09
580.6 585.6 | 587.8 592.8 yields 0.91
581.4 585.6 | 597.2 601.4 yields 0.98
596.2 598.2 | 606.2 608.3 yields 1.09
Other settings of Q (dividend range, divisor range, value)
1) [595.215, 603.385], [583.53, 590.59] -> 1.08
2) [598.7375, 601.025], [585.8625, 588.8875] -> 1.07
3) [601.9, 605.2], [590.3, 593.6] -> 1.05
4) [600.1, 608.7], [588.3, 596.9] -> 1.12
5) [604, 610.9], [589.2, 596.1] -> 1.13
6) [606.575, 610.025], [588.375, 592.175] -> 1.24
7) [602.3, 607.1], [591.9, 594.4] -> 1.11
